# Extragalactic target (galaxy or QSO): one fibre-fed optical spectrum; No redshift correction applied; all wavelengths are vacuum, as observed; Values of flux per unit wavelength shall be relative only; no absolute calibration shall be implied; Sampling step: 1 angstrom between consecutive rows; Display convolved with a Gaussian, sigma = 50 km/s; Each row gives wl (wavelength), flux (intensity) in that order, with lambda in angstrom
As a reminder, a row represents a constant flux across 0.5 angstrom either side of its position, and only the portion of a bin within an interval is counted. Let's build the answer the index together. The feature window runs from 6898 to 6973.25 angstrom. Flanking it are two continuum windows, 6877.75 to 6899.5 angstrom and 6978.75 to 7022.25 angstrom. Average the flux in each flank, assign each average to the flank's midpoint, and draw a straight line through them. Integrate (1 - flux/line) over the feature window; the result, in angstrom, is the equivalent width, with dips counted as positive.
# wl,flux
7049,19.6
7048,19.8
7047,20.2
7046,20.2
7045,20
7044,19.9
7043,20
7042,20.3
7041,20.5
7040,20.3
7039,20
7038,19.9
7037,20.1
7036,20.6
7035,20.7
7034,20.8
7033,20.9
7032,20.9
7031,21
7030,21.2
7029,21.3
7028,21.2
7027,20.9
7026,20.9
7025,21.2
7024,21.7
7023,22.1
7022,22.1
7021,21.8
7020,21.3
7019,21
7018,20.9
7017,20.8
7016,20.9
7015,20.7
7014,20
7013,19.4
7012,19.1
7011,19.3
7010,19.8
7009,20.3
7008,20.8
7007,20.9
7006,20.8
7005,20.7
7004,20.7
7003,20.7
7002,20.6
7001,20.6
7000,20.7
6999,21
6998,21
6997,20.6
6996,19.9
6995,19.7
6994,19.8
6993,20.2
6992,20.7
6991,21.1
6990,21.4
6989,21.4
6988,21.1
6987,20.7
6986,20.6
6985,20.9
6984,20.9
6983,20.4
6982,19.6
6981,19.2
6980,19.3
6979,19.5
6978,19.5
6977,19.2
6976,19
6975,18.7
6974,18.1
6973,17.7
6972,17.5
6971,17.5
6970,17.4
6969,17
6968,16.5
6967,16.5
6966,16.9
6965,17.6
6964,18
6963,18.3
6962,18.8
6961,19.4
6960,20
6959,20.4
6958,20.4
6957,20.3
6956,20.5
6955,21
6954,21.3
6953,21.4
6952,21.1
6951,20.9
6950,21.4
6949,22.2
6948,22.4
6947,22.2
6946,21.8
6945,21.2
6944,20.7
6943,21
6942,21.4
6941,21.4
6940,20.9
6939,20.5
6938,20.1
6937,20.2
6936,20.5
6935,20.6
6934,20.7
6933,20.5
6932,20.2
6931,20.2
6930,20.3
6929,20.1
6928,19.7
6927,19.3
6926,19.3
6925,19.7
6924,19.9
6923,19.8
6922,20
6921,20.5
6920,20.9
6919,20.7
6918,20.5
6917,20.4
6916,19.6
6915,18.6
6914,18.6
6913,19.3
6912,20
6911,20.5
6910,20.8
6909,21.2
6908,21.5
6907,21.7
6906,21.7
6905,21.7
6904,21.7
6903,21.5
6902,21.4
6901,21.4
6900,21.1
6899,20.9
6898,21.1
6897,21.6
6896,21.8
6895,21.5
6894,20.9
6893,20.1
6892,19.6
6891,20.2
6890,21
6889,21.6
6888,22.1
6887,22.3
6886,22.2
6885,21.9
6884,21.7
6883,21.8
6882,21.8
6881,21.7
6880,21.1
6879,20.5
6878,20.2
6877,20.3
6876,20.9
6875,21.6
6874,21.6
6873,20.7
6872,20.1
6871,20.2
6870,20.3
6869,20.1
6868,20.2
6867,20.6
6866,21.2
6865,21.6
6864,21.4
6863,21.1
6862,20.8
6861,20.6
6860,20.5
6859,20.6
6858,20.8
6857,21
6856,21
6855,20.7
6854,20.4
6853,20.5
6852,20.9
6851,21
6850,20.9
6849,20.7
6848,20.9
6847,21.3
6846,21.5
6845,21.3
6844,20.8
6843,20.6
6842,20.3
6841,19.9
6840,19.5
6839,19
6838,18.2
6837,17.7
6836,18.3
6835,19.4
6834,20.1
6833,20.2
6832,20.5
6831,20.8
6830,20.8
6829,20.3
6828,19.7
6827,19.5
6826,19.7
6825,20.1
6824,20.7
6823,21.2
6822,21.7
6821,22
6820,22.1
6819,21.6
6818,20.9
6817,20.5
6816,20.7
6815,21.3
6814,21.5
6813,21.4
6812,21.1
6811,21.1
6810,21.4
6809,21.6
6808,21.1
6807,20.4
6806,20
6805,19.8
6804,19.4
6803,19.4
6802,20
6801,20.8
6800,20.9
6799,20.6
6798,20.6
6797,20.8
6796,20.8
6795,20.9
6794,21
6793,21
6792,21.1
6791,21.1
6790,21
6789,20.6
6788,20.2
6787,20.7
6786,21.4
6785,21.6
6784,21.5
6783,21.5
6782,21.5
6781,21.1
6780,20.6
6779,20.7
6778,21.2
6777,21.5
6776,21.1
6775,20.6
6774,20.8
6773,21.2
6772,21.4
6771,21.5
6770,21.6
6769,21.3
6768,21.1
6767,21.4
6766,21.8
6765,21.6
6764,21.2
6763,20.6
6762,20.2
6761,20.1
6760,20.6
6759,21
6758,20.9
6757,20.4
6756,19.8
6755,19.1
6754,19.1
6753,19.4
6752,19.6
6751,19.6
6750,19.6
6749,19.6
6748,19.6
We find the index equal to 2.9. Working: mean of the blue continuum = 21.3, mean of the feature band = 20.2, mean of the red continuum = 20.5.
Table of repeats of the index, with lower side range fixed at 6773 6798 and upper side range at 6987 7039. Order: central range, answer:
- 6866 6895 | -0.1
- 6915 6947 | 0.6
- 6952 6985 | 2.7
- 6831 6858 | 0.9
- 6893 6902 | -0.2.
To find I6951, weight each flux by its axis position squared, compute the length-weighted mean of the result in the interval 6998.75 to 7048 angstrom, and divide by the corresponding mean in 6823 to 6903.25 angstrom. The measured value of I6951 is 1.04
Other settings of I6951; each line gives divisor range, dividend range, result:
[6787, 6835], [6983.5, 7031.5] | 1.06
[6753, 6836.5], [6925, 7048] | 1.03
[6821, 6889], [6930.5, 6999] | 1.00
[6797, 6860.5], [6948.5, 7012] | 1.01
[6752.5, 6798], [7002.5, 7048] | 1.06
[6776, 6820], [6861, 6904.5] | 1.03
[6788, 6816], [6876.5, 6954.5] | 1.04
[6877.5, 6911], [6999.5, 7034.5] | 1.01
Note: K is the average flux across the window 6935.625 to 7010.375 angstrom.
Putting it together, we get 20.1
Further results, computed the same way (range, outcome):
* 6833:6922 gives 20.7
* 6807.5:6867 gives 20.6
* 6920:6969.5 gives 20.1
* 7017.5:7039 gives 21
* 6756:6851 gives 20.7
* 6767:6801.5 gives 21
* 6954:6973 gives 18.6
